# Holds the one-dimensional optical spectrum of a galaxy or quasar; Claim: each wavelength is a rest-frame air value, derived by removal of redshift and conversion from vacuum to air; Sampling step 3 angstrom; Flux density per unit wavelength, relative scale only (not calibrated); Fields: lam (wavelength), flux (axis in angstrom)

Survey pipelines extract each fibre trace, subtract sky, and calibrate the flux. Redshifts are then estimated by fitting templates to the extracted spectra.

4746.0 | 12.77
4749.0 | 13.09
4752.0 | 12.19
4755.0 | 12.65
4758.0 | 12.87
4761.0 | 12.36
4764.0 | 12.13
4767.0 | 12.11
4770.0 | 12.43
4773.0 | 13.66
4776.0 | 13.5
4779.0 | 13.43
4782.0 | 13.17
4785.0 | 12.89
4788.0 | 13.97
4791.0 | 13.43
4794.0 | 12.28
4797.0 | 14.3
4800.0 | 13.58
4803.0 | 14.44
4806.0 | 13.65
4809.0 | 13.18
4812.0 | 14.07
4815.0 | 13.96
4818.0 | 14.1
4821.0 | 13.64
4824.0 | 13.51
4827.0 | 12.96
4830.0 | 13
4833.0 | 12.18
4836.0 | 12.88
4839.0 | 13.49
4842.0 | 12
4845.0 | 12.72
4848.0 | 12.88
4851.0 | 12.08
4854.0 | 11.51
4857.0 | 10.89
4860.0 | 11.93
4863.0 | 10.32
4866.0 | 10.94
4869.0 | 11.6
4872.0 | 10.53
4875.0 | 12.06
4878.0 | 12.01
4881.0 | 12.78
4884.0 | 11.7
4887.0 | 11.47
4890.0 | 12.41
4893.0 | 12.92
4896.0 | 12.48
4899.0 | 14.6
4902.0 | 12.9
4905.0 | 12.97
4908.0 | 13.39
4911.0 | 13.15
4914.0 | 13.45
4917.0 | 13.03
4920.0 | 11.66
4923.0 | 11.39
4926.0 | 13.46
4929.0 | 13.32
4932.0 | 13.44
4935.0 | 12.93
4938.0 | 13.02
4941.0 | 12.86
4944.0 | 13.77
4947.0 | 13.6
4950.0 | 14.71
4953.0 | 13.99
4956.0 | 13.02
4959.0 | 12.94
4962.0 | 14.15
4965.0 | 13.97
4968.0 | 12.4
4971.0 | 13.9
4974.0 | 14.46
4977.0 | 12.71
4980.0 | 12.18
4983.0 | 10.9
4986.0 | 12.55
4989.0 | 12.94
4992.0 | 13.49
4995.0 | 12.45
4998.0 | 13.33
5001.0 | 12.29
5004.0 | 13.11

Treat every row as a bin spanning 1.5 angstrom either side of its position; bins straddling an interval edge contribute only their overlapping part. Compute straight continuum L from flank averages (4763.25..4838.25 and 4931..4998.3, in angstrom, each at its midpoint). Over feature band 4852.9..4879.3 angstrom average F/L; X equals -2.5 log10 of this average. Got 0.17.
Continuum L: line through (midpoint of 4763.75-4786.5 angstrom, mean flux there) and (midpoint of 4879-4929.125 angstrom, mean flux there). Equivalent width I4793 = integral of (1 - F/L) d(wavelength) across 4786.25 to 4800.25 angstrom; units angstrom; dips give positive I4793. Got -0.6 angstrom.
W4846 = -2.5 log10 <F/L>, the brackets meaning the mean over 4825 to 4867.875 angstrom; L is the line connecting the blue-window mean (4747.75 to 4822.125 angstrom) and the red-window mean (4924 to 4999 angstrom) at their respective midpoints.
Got 0.093 mag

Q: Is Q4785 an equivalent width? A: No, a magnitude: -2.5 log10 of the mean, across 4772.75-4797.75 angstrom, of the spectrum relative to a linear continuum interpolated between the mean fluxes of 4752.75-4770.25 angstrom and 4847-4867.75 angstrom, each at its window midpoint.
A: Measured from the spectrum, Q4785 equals -0.10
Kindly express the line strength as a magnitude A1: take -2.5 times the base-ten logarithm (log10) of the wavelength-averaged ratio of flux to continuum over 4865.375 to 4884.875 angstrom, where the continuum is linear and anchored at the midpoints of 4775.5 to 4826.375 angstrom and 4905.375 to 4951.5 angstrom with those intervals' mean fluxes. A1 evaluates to 0.142 mag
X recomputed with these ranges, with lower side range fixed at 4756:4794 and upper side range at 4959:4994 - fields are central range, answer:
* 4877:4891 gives 0.08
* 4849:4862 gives 0.12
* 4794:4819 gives -0.07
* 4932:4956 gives -0.04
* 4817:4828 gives -0.05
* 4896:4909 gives -0.03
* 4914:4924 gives 0.06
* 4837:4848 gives 0.02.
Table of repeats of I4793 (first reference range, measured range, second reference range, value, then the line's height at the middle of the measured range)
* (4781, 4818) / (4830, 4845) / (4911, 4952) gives 0.9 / 13.5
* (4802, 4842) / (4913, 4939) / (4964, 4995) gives 0.5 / 13.1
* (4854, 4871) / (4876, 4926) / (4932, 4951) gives -1.6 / 12.3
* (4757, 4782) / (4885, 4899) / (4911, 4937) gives 0.3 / 12.9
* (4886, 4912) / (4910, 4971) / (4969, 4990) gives -1.7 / 12.9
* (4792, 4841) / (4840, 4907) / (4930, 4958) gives 6.7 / 13.5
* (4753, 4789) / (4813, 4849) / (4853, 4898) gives -2.6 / 12.2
